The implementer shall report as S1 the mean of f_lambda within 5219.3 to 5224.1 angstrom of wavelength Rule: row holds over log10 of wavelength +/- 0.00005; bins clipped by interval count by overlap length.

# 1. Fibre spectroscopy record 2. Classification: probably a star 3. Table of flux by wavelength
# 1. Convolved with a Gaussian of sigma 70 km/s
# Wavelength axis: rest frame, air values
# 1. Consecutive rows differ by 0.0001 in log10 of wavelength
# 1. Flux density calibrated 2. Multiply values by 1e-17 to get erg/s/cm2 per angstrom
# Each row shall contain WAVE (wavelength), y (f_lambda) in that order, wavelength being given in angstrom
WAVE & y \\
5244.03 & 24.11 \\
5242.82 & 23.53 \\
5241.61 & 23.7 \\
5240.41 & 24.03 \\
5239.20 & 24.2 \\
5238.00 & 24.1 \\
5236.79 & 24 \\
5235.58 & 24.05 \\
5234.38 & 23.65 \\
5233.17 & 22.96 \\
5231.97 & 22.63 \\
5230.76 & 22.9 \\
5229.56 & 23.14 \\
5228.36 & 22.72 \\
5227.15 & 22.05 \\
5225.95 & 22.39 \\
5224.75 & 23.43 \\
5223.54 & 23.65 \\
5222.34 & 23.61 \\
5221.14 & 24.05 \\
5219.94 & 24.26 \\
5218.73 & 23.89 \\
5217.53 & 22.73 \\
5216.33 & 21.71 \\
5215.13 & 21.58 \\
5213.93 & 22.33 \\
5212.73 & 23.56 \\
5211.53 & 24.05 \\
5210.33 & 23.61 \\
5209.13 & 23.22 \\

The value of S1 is 23.9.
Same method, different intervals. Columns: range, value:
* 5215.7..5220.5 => 23.1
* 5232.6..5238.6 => 23.7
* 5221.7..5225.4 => 23.6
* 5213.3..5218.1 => 22.1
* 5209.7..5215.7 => 23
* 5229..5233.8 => 22.9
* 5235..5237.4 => 23.9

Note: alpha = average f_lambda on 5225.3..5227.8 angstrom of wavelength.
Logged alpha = 22.3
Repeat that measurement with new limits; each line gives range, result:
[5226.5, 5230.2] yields 22.7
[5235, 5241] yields 24.1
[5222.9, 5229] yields 22.9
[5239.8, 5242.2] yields 23.9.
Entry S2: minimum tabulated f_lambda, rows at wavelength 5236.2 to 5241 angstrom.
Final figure 24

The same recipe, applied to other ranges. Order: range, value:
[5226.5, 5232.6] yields 22.05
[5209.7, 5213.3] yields 23.56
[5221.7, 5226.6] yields 22.39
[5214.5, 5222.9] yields 21.58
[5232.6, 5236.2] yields 22.96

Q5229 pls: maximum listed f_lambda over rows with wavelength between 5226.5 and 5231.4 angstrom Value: 23.14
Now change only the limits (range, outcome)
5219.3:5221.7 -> 24.26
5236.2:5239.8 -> 24.2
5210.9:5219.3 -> 24.05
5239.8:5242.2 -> 24.03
